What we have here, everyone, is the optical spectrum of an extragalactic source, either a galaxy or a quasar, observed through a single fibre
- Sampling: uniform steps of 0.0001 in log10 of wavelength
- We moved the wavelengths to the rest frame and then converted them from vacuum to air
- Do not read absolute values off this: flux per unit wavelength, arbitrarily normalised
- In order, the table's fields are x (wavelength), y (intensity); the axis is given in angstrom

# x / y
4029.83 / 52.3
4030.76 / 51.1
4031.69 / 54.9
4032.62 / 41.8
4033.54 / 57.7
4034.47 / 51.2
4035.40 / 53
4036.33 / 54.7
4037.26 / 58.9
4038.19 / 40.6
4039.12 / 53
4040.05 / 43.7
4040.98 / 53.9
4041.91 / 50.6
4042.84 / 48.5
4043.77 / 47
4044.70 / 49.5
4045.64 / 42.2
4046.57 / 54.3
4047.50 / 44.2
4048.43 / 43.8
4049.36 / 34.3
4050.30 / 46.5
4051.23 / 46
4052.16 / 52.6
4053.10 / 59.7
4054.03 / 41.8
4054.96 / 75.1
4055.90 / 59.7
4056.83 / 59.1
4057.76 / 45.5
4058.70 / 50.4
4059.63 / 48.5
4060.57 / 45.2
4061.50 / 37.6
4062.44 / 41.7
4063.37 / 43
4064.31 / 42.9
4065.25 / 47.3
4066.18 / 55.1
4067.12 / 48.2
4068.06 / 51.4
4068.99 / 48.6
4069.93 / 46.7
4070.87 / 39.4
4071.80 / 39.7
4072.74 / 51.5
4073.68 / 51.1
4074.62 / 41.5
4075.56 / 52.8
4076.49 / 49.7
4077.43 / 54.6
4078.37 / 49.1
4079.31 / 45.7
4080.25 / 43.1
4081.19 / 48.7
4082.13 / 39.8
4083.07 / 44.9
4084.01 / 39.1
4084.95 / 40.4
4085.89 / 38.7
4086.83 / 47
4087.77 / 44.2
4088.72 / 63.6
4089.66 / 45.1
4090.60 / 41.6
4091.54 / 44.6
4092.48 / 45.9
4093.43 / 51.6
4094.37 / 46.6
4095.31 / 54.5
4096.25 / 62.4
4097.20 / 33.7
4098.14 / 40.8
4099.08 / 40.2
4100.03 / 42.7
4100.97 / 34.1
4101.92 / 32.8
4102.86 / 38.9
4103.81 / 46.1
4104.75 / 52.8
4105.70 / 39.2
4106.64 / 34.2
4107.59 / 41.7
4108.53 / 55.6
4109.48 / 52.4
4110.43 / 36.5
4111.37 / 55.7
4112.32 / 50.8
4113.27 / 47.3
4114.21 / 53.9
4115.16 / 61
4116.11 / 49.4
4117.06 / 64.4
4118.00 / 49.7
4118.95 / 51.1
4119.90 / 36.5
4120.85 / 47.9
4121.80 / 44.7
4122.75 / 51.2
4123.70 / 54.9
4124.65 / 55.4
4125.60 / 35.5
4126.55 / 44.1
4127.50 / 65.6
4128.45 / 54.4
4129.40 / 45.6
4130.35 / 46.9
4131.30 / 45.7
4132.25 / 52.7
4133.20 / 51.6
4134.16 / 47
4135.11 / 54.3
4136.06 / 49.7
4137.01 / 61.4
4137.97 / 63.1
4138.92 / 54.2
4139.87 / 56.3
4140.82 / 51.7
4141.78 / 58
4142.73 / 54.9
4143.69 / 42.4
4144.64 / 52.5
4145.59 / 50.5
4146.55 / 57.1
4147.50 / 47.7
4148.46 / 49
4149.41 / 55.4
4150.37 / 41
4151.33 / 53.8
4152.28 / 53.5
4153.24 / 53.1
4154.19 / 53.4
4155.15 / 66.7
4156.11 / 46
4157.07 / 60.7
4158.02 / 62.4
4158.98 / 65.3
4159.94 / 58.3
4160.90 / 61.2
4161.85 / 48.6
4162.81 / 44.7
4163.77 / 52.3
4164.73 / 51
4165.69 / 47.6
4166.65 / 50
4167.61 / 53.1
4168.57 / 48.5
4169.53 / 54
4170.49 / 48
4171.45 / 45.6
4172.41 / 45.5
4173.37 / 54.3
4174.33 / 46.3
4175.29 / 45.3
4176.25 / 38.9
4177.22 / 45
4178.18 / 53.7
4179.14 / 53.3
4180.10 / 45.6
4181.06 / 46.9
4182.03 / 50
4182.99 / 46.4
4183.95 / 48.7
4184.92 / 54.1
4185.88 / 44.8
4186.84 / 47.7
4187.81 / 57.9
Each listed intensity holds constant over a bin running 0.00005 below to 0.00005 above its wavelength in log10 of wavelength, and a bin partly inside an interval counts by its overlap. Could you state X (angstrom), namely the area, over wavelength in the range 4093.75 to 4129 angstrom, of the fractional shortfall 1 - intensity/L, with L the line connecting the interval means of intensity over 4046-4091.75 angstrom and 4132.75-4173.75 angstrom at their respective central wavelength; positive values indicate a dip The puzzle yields 1.88 angstrom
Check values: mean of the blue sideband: 47.5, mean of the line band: 47.6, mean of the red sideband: 52.9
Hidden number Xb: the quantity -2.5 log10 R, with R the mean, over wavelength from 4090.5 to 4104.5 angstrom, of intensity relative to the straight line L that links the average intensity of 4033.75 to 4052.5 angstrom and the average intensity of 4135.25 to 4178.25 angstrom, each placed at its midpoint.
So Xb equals 0.15 mag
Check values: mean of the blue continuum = 48.5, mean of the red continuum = 52.3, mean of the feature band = 44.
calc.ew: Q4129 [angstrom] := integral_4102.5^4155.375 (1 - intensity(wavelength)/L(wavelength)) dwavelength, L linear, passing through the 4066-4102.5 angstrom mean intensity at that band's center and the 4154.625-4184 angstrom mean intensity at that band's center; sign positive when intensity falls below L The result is -2.2 angstrom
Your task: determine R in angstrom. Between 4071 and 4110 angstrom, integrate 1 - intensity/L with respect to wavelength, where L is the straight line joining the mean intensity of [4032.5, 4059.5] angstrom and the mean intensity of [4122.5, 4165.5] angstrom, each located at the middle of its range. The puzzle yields 4.7 angstrom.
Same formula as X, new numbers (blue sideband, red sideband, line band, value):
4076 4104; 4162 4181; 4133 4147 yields -1.9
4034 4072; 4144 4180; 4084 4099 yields 1.0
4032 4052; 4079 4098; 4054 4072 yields -0.5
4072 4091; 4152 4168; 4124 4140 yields -0.1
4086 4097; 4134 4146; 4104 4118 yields 0.4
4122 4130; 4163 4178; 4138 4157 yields -1.3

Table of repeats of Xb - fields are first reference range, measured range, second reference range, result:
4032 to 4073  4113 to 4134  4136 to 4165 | 0.047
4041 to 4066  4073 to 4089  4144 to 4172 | 0.069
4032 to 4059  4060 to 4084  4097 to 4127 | 0.056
